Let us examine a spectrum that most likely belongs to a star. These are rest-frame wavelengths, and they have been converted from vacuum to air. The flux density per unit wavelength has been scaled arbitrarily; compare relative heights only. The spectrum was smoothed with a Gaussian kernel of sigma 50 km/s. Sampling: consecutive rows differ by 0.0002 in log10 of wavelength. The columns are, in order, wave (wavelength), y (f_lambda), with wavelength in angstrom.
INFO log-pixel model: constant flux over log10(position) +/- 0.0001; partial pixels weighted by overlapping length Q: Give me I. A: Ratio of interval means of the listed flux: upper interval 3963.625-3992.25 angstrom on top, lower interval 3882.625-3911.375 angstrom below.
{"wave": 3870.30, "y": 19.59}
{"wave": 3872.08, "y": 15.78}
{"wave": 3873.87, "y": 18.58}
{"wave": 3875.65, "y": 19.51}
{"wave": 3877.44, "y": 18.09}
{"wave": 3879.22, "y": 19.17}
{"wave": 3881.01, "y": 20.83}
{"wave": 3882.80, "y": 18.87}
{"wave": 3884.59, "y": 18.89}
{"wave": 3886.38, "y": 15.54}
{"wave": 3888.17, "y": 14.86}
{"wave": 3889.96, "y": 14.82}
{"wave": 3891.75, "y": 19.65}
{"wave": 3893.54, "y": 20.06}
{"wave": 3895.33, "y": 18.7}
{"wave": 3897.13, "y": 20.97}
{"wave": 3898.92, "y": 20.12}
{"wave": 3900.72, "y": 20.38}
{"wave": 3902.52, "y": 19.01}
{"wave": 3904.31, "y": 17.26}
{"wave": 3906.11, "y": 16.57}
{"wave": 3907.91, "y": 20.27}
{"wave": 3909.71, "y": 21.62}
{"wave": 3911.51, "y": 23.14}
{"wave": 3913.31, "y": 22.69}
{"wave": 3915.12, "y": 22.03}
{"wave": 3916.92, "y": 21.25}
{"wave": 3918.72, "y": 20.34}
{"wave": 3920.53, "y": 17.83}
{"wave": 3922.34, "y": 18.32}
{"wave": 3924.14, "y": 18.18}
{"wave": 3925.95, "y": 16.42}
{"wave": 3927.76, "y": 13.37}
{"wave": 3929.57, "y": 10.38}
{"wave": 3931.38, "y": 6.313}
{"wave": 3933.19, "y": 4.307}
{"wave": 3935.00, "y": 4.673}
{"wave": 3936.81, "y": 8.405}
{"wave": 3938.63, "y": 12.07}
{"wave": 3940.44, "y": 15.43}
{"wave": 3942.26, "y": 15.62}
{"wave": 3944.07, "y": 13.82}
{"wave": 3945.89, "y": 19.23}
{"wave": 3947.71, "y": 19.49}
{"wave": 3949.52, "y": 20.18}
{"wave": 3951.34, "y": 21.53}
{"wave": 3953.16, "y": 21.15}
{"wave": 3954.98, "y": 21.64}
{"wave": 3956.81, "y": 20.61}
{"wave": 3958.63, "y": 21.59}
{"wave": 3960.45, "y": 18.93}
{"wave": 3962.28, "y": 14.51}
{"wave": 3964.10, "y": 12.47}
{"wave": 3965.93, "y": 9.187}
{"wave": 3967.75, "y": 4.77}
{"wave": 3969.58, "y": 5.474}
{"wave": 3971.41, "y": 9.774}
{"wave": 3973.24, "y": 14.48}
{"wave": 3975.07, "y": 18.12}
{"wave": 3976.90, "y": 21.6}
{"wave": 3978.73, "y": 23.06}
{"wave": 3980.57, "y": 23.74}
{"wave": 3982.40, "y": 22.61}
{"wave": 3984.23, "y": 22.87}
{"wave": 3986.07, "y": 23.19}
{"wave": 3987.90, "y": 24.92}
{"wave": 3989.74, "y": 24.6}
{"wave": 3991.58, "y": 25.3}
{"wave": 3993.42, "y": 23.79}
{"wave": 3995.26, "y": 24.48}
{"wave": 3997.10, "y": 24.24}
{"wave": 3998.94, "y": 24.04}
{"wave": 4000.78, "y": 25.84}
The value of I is 0.96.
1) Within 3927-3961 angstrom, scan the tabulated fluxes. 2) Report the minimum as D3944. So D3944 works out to 4.307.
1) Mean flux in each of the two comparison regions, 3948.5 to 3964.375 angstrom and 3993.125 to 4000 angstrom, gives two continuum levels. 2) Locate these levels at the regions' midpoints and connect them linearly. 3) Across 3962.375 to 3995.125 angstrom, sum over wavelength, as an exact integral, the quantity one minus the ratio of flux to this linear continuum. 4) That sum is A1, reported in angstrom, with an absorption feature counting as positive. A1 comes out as 6.0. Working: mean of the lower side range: 19.5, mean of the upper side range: 24.2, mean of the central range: 18.3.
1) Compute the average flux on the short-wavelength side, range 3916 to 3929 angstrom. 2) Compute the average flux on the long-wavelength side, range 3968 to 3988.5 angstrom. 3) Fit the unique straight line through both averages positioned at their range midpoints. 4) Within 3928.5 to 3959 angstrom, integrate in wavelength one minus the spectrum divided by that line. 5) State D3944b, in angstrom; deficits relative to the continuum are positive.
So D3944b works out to 5.3 angstrom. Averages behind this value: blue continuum 17.8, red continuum 18.5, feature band 15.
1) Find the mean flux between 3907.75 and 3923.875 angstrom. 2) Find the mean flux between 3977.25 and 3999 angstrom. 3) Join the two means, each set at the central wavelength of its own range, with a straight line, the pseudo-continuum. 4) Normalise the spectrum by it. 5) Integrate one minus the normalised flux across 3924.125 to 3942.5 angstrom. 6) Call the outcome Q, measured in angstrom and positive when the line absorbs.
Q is 9.1 angstrom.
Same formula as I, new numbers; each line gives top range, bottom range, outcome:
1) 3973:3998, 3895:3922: 1.14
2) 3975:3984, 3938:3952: 1.29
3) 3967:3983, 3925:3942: 1.54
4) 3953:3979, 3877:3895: 0.86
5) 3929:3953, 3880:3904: 0.72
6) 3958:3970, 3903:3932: 0.69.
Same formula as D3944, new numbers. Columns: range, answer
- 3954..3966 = 9.187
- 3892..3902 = 18.7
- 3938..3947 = 12.07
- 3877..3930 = 10.38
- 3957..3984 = 4.77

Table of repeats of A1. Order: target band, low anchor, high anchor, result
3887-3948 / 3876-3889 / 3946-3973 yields 1.76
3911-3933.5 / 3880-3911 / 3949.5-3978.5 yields 1.38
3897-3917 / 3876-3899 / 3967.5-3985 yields -2.46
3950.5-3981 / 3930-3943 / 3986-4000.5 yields 0.35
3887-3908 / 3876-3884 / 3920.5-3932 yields -1.36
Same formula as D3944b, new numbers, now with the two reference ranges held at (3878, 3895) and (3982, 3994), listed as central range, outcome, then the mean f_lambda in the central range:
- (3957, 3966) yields 2.4 angstrom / 16.3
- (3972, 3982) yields 1.4 angstrom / 20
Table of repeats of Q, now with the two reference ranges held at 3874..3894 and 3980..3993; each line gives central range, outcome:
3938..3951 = 2.8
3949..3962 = 1.0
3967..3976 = 4.9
